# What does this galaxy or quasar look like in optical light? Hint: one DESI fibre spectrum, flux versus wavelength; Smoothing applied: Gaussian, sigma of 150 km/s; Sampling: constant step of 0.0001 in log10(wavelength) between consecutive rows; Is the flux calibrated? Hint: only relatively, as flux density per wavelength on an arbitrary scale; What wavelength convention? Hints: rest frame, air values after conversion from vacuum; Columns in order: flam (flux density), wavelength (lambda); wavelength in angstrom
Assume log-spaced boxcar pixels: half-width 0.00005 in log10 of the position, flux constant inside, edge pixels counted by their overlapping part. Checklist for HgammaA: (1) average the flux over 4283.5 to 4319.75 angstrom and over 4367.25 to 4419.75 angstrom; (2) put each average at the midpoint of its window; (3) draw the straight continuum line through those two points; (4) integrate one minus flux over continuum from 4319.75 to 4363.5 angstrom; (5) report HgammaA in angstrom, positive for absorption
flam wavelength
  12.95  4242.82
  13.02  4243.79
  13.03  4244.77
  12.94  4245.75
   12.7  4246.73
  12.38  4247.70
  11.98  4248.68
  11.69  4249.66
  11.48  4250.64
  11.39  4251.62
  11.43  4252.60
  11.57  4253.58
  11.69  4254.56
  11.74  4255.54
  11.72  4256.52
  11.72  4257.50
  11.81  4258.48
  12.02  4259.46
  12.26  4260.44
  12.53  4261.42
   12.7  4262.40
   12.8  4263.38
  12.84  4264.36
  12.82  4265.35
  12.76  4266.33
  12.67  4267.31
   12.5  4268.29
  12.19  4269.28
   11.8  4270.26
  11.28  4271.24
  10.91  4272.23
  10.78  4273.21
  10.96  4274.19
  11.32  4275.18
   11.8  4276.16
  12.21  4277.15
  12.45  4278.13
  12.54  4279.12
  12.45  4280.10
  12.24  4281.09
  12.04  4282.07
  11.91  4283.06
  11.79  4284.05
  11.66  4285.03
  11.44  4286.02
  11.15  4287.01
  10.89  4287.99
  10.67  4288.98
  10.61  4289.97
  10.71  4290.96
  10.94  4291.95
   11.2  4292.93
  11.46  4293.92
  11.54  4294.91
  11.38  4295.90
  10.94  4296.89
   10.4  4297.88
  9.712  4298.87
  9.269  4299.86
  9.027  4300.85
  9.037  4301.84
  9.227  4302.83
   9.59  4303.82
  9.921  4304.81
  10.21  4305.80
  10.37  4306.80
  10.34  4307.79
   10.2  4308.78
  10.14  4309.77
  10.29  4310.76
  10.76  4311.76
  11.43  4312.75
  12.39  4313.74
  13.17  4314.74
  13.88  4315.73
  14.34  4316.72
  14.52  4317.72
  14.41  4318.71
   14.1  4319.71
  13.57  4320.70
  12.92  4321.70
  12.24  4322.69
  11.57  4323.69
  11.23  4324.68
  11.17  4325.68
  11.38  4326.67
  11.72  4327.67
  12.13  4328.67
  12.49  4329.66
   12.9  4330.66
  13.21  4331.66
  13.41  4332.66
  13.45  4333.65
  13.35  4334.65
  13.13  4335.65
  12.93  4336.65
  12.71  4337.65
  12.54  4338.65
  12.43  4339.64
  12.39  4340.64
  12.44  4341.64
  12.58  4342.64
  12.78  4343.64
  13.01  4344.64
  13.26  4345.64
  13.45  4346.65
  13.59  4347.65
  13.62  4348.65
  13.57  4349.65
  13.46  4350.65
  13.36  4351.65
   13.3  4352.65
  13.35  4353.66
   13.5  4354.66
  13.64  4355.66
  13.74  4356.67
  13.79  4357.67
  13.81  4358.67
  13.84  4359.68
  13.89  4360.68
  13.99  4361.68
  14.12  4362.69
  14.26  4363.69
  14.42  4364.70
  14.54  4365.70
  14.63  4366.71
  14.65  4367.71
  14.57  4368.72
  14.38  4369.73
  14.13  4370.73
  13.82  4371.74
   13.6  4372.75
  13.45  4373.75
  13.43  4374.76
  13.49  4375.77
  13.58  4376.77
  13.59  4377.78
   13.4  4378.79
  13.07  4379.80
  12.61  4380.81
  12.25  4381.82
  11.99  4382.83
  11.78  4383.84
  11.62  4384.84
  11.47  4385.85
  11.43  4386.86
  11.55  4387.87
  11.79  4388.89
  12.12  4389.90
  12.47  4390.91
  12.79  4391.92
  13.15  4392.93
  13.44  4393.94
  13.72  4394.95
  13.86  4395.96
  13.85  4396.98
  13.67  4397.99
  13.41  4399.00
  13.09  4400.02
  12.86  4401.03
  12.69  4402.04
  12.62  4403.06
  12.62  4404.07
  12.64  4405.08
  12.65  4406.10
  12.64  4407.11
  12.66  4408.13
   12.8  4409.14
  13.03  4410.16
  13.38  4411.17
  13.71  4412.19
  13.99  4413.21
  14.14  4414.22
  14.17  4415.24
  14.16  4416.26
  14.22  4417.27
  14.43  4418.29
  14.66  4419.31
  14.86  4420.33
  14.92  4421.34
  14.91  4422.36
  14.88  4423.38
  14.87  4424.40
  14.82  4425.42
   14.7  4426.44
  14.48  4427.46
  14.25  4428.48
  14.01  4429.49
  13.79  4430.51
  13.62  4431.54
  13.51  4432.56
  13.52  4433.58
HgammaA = -3.6 angstrom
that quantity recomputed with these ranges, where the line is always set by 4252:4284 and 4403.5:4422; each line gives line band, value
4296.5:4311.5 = 3.02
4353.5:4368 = -1.05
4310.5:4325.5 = -0.18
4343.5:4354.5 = -0.37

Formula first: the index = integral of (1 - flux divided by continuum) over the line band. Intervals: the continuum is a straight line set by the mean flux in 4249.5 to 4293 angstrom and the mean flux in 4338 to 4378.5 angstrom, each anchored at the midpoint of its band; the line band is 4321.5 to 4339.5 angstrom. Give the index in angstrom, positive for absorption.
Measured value 0.77 angstrom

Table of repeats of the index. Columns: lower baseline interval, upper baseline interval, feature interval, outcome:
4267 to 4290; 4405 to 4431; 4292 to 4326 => 2.4 angstrom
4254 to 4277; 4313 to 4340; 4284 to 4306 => 3.3 angstrom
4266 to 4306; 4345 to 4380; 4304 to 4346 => 0.7 angstrom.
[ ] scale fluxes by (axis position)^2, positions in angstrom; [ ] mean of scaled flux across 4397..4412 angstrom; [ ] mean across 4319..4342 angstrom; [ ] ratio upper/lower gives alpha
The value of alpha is 1.1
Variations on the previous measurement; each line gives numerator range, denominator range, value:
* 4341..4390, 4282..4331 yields 1.20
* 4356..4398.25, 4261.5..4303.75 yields 1.22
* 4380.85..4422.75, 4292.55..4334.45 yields 1.18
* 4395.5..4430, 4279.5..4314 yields 1.35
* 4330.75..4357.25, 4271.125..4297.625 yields 1.18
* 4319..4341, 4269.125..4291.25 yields 1.12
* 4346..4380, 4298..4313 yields 1.42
